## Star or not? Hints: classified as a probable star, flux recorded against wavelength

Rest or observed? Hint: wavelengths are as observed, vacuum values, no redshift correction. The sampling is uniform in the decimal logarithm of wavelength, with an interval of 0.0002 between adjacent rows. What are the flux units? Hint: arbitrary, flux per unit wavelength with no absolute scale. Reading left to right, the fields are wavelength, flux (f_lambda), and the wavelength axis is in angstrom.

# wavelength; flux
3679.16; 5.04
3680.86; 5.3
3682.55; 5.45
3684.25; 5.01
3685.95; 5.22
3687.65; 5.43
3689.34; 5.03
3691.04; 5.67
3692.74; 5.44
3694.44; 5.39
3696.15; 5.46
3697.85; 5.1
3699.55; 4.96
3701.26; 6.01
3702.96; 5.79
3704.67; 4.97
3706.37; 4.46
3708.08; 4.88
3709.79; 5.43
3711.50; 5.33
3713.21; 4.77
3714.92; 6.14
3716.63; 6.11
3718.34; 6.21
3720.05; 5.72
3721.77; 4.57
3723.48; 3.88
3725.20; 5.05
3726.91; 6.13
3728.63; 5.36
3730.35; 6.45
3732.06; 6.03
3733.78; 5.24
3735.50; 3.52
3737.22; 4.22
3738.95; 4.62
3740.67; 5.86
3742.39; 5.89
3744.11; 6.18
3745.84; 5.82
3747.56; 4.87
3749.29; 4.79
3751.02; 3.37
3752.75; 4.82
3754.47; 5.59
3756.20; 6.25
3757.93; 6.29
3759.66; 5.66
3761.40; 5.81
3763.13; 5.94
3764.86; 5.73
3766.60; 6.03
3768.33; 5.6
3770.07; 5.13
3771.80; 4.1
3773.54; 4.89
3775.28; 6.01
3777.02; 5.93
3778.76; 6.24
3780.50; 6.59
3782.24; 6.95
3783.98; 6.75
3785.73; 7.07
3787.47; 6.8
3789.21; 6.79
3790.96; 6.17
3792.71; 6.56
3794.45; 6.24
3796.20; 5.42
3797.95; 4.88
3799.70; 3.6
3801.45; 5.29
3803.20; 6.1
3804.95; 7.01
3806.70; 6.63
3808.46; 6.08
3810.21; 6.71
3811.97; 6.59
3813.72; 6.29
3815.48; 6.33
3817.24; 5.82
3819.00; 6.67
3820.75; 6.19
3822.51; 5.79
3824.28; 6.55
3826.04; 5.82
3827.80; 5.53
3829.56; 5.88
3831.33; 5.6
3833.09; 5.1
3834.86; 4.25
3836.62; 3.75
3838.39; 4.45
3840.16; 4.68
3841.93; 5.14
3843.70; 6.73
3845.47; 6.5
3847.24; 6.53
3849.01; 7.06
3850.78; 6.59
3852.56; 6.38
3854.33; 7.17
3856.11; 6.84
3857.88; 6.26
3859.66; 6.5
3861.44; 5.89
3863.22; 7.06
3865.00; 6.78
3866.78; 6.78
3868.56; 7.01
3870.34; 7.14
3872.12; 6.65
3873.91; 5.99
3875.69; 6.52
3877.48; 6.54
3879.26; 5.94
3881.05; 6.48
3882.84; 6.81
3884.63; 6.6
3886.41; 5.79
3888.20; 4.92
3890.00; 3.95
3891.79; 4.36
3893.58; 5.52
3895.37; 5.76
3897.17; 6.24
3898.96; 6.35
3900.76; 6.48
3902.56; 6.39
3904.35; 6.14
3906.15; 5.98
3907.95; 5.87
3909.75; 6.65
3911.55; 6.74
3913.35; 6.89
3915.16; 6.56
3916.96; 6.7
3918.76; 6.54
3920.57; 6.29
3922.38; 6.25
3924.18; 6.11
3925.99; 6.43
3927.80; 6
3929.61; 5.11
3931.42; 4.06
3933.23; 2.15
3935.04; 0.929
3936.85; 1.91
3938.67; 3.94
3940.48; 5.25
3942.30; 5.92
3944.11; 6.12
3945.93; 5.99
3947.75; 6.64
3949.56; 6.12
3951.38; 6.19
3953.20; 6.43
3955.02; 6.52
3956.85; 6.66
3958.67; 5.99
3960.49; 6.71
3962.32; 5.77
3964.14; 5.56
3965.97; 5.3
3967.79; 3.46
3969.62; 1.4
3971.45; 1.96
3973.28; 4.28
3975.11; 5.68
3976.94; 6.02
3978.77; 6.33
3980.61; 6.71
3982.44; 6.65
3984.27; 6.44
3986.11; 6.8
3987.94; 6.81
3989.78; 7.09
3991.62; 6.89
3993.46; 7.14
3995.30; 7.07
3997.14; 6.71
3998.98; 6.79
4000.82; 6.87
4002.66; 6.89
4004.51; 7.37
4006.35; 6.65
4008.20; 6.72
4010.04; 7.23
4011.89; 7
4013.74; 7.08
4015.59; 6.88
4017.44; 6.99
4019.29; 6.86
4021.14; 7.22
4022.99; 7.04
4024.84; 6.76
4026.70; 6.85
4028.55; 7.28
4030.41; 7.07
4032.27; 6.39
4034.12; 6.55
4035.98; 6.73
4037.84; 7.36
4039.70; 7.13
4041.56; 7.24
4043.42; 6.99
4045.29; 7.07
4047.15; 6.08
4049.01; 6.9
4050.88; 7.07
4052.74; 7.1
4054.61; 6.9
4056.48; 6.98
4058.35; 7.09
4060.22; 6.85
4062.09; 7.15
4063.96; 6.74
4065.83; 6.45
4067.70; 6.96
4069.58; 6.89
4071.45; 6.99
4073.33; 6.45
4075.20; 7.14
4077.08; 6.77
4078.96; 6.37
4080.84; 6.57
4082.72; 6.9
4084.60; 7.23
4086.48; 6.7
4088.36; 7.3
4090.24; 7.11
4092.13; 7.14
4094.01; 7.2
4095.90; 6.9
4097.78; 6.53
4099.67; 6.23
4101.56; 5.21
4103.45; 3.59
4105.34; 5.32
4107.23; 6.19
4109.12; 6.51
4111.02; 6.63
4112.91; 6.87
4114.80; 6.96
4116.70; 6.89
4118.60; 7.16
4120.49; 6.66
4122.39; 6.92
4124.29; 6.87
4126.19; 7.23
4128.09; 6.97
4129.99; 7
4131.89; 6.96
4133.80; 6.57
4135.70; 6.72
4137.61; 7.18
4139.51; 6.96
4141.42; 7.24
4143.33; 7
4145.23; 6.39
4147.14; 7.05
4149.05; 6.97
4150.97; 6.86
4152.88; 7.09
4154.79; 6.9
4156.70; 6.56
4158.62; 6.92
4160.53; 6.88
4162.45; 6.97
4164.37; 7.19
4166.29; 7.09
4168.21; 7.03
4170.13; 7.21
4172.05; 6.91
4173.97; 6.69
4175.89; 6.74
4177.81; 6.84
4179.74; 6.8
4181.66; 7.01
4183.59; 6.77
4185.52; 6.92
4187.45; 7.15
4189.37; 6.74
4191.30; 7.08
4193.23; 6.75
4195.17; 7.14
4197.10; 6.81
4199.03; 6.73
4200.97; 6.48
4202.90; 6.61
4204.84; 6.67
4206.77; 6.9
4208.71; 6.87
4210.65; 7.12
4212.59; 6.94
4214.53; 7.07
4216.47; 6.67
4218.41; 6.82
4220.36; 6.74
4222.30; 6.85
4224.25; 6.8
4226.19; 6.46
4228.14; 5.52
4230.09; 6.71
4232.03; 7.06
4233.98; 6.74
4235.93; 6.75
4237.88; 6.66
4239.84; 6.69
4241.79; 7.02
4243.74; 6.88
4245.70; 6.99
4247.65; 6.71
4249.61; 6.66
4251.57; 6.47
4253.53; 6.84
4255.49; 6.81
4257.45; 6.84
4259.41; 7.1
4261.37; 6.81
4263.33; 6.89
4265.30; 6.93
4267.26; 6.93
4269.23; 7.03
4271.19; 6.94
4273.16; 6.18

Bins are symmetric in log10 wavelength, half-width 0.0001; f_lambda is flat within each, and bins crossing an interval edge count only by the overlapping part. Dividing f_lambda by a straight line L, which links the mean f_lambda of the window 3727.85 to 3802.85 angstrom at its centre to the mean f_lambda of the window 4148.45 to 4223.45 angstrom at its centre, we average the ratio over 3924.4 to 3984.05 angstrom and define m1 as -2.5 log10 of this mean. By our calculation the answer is 0.20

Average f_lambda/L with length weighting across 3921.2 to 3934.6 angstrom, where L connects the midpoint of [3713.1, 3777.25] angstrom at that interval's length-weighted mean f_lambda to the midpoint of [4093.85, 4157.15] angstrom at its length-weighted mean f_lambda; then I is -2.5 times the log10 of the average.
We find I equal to 0.189 mag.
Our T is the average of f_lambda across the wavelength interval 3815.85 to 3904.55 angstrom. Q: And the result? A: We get 6.04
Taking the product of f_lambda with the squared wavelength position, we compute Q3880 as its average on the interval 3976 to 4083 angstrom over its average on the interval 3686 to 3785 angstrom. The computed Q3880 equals 1.5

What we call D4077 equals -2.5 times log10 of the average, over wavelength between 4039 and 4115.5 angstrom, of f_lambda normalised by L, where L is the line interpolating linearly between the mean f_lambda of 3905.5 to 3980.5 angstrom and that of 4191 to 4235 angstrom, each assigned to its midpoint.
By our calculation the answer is -0.105 mag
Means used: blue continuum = 5.41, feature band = 6.69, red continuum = 6.76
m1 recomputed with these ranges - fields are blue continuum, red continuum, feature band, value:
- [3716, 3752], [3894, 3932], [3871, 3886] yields -0.08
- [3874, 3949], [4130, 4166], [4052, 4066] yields -0.08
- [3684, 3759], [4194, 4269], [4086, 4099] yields -0.10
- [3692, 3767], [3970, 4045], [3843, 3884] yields -0.11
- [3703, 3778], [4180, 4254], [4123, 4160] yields -0.06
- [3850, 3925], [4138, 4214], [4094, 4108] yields 0.16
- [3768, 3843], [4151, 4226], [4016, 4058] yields -0.08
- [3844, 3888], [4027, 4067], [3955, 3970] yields 0.26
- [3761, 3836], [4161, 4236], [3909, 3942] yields 0.18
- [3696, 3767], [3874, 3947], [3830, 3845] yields 0.10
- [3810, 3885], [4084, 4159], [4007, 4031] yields -0.08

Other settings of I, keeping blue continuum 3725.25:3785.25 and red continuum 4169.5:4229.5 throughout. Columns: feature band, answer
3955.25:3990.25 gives 0.11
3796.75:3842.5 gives 0.02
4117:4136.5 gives -0.05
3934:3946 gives 0.41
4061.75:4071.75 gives -0.07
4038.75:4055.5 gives -0.09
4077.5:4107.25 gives 0.01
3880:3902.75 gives 0.02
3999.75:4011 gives -0.12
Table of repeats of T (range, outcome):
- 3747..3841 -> 5.74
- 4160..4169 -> 7.03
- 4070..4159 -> 6.72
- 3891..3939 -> 5.51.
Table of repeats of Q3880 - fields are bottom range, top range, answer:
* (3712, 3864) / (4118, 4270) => 1.45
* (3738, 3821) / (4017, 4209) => 1.38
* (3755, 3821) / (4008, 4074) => 1.31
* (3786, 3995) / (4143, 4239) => 1.35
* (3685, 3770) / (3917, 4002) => 1.18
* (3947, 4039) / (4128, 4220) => 1.18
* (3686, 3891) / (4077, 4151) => 1.36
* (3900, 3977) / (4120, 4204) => 1.42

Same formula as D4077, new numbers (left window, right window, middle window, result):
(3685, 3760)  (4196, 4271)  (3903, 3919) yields -0.10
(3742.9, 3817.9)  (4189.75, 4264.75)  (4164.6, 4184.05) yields -0.04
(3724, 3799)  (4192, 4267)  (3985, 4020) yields -0.12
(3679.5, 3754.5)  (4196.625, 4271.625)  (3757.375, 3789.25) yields -0.11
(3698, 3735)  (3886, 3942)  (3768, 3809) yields -0.11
